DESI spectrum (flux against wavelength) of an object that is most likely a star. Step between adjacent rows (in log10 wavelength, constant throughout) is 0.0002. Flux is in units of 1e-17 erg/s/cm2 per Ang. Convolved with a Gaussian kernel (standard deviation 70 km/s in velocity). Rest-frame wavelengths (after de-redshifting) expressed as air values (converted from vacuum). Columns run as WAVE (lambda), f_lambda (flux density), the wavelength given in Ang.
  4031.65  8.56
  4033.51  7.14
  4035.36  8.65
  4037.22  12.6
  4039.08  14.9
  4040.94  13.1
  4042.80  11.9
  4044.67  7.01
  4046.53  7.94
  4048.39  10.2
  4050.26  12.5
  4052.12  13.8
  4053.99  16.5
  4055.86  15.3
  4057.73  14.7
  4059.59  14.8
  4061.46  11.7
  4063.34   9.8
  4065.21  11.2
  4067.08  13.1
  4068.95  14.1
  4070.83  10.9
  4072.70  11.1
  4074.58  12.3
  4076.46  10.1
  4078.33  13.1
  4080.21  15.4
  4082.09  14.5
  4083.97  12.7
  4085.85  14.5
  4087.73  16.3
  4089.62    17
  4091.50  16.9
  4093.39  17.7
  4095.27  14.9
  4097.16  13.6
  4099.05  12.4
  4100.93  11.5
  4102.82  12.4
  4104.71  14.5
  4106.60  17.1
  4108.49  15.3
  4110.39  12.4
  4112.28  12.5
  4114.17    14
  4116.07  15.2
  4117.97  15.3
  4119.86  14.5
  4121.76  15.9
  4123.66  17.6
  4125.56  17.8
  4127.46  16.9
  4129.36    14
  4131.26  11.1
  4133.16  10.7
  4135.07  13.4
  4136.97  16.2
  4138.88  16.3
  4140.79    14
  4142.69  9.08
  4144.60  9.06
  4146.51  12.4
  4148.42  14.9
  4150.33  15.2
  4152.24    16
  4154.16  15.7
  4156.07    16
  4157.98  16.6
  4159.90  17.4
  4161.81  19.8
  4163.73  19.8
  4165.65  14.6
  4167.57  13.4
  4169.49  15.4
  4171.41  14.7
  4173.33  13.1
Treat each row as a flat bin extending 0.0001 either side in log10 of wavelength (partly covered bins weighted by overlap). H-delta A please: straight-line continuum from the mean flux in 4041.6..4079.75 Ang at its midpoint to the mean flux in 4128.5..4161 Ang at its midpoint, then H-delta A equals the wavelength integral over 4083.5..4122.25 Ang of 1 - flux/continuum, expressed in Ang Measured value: -4.5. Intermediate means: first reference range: 12.2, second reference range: 14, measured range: 14.6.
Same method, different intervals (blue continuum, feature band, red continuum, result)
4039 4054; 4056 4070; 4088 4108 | -0.35 Ang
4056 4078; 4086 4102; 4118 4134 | -1.82 Ang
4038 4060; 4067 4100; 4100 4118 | -1.29 Ang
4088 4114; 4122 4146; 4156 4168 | 2.94 Ang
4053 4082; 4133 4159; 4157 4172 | 2.90 Ang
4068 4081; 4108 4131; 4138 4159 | -2.64 Ang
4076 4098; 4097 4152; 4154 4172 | 5.62 Ang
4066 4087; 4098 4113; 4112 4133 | 0.68 Ang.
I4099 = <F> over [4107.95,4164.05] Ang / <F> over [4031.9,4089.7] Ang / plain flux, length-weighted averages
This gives 1.19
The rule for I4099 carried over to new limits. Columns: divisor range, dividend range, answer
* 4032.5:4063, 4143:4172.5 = 1.27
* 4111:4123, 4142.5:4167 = 1.05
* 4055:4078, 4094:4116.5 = 1.11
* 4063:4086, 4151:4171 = 1.31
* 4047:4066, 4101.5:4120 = 1.10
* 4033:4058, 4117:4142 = 1.25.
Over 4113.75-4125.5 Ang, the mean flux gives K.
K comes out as 15.7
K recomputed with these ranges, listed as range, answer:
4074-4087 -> 13.3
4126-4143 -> 13.8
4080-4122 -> 14.6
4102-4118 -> 14.3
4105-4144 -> 14.4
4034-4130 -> 13.6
